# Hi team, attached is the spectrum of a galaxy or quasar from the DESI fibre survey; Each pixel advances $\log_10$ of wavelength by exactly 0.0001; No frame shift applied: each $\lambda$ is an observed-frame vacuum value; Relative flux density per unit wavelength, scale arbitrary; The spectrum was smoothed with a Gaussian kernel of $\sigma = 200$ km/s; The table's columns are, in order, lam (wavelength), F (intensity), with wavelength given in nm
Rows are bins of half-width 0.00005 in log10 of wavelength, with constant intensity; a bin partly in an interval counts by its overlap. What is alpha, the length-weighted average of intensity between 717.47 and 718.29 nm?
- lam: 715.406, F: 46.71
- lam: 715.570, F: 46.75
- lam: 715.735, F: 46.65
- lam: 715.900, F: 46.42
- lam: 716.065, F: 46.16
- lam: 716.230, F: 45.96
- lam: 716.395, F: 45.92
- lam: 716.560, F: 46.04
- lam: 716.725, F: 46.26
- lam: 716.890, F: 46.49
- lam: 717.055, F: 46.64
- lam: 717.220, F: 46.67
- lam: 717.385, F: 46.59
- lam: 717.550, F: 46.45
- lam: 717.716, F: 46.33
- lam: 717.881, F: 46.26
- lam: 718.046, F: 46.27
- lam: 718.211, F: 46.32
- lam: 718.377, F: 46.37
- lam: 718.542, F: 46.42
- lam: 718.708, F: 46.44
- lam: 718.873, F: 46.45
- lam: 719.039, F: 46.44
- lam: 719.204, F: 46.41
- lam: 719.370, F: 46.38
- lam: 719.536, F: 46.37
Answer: 46.3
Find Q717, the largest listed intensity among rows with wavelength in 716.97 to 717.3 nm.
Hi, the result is 46.67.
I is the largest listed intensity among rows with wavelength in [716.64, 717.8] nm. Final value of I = 46.67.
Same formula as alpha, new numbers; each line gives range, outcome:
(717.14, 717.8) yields 46.5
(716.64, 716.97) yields 46.4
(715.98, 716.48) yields 46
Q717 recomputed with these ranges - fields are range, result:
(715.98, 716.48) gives 46.16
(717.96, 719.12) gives 46.45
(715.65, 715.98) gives 46.65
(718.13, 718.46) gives 46.37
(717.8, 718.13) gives 46.27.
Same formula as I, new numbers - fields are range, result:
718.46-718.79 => 46.44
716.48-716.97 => 46.49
